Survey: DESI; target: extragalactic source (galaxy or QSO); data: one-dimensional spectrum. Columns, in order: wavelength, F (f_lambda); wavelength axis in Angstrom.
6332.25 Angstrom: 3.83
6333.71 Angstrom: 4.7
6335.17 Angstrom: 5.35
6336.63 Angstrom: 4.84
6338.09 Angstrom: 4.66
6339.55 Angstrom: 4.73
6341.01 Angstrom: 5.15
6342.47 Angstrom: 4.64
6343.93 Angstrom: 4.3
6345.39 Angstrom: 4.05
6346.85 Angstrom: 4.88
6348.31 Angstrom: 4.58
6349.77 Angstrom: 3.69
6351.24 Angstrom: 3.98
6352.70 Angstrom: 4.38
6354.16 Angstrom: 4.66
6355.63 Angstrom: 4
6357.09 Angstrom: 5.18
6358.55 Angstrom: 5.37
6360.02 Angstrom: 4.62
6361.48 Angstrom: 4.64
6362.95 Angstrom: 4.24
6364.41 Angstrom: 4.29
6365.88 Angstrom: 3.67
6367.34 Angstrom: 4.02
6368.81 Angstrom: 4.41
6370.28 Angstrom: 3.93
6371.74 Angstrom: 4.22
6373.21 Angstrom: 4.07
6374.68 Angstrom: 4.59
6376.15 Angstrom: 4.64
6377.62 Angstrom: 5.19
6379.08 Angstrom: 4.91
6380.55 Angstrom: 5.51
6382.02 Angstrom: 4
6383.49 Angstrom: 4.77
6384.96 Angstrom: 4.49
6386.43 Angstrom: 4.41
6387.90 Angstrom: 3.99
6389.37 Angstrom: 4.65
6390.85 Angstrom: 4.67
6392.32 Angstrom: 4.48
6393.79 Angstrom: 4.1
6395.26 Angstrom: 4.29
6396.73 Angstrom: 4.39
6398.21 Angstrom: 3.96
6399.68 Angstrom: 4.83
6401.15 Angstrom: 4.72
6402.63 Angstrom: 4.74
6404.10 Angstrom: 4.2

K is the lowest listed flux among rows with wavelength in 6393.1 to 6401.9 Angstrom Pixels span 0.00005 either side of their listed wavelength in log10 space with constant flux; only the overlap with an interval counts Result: 3.96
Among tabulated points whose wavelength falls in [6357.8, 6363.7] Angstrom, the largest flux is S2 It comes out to 5.37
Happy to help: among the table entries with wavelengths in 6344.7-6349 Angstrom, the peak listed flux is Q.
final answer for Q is 4.88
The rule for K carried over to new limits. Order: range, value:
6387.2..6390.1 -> 3.99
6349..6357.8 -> 3.69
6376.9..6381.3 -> 4.91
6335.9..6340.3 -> 4.66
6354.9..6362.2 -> 4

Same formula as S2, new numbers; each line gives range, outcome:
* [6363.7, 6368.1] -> 4.29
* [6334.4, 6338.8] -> 5.35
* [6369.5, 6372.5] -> 4.22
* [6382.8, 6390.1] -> 4.77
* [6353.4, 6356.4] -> 4.66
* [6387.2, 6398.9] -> 4.67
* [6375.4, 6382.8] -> 5.51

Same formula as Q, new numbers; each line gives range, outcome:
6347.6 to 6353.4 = 4.58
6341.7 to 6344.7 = 4.64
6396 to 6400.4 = 4.83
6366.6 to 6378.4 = 5.19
